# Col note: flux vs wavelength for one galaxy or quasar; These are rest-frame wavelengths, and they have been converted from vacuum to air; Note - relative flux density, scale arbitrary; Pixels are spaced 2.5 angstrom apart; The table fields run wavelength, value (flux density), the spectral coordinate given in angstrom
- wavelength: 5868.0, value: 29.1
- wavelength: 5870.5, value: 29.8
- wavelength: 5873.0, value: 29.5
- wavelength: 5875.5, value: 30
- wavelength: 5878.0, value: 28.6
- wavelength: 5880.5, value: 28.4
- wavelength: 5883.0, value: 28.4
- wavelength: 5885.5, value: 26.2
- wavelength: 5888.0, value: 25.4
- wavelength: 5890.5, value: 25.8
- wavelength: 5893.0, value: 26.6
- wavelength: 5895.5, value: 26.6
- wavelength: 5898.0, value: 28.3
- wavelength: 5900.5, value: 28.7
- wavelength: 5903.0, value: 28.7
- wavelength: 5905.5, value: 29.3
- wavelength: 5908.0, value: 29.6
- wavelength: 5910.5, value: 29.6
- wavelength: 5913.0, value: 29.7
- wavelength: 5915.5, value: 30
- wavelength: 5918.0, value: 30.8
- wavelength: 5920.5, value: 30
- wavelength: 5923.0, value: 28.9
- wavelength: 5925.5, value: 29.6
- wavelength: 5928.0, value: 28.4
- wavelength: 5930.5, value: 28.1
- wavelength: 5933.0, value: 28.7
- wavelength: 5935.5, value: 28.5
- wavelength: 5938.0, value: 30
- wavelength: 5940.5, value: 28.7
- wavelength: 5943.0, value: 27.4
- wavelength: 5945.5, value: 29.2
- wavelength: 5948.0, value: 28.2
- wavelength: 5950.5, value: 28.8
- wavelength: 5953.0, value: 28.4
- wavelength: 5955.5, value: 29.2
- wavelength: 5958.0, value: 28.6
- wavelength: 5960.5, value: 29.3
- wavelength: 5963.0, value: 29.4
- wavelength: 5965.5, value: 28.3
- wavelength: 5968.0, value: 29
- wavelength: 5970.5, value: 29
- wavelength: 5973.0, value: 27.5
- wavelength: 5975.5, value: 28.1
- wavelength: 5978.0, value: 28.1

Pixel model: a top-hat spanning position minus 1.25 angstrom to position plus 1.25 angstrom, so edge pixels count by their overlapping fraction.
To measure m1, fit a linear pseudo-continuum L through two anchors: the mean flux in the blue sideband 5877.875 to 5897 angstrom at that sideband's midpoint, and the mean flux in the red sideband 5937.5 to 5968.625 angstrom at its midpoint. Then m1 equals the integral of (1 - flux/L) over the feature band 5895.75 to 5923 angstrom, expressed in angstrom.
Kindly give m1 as -1.8 angstrom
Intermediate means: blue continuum 26.9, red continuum 28.8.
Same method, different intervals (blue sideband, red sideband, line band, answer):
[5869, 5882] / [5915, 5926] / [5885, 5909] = 1.6 angstrom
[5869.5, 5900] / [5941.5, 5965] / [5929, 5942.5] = -0.1 angstrom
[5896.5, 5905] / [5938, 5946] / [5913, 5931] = -0.6 angstrom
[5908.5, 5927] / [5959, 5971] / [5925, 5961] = 0.8 angstrom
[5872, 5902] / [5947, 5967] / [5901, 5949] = -1.4 angstrom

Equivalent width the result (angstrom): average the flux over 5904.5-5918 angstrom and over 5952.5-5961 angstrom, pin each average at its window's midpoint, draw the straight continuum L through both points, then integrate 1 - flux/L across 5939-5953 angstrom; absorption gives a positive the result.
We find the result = 0.3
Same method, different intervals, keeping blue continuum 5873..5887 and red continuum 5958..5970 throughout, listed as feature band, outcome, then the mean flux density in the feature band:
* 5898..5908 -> -0.1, 28.9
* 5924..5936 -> 0.0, 28.7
